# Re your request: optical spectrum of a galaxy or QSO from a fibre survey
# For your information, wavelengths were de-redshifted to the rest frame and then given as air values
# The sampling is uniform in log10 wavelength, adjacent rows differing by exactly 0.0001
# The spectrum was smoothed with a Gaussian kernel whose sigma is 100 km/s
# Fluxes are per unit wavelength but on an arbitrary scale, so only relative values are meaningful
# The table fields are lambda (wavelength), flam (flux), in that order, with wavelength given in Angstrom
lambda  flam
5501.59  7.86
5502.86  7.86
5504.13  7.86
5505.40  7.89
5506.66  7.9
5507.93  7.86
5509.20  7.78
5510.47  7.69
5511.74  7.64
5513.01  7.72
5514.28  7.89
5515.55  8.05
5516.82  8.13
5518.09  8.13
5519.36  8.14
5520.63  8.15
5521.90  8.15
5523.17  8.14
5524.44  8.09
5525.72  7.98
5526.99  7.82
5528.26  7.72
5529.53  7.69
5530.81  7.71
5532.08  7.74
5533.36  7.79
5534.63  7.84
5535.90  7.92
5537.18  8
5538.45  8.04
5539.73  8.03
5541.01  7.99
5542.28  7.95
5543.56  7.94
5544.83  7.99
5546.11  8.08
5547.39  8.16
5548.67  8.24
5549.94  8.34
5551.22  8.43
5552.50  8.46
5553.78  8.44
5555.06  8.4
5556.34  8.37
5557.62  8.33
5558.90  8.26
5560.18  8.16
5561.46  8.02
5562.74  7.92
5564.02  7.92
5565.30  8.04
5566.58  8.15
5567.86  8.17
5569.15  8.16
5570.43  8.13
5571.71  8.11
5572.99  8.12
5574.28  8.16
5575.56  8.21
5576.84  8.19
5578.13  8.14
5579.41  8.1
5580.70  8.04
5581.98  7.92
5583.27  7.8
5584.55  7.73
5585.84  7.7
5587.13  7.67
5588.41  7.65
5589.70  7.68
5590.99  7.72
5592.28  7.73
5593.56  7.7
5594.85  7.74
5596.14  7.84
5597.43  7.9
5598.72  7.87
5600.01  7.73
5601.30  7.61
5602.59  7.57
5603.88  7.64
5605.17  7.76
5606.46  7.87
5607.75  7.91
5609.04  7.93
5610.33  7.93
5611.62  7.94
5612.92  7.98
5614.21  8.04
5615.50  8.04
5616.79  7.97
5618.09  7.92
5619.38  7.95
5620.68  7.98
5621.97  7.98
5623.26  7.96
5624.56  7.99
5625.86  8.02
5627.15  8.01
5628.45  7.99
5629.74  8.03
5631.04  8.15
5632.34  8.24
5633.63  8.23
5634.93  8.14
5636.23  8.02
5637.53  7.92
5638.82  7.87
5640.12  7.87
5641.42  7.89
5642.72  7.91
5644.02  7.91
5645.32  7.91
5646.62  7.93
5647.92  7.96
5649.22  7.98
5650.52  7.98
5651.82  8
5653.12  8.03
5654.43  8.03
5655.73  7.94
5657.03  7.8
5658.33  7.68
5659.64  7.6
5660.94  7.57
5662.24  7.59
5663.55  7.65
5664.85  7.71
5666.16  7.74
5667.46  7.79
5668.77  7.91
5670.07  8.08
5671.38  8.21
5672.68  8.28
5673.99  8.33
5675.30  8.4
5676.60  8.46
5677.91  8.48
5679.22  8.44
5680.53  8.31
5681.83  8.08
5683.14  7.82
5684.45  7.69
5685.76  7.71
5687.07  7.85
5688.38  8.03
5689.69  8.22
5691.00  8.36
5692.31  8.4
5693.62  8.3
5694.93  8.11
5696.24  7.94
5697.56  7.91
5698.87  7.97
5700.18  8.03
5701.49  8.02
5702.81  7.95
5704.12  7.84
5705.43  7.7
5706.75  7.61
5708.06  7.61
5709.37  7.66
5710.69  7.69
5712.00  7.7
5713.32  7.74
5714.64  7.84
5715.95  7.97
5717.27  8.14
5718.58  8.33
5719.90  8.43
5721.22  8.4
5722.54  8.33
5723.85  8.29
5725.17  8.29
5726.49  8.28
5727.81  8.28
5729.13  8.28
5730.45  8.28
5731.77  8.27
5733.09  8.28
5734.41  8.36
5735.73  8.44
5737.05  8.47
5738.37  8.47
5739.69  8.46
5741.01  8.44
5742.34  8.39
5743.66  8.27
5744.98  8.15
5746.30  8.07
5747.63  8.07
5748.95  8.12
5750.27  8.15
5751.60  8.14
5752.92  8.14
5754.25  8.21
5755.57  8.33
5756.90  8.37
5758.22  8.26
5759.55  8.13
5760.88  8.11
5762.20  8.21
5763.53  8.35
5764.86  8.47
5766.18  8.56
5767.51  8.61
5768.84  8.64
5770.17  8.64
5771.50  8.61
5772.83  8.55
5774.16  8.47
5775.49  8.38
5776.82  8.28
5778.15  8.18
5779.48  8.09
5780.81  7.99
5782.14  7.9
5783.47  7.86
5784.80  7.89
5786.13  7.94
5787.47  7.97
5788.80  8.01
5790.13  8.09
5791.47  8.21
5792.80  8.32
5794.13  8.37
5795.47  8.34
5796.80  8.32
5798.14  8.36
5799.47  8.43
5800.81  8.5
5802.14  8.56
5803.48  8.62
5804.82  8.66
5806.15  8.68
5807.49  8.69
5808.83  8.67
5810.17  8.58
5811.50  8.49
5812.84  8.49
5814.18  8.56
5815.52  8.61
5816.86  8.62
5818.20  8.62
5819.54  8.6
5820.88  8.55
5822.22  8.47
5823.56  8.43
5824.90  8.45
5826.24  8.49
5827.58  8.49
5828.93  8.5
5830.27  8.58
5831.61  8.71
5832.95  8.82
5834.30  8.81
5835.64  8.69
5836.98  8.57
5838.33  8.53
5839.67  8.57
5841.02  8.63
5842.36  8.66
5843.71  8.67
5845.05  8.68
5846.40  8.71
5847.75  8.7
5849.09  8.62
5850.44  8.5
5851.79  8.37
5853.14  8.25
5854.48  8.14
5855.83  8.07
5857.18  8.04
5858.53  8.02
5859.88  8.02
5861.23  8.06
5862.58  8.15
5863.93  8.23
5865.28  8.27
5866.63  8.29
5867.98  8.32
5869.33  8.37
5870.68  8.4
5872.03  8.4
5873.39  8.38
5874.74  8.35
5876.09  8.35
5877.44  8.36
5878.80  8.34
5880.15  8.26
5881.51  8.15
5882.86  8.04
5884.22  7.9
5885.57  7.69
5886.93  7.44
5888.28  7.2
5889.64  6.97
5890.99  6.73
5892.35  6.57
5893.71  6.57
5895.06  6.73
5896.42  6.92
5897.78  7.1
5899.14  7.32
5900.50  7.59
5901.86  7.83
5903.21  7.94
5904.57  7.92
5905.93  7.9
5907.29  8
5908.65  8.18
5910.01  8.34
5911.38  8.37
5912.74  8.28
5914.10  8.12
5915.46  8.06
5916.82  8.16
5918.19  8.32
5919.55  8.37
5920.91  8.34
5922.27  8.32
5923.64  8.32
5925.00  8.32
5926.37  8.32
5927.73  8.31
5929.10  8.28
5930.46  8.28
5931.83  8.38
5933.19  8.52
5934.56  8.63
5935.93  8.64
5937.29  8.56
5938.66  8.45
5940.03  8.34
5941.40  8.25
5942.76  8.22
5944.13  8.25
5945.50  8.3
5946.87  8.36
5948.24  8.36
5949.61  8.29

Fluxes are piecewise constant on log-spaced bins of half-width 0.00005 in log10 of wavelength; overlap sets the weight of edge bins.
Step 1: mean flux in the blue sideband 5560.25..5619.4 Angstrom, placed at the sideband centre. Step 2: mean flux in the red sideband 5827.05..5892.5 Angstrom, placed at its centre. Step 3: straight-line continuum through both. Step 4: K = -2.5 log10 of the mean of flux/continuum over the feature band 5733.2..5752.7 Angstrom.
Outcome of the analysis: -0.02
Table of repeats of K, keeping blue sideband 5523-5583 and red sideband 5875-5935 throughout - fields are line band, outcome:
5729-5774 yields -0.047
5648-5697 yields 0.001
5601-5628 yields 0.018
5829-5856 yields -0.083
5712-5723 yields -0.015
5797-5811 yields -0.080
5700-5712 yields 0.031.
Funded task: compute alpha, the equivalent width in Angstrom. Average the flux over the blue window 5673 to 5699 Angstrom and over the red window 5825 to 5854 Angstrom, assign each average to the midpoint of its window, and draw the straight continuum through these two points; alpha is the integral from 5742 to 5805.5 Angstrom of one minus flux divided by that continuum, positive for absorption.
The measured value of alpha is 0.9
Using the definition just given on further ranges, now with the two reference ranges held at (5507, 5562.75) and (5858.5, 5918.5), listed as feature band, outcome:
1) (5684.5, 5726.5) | -0.3 Angstrom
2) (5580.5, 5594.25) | 0.4 Angstrom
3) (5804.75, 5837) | -2.8 Angstrom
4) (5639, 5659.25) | 0.2 Angstrom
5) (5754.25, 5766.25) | -0.5 Angstrom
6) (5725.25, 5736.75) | -0.5 Angstrom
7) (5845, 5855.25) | -0.8 Angstrom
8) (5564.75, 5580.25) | -0.2 Angstrom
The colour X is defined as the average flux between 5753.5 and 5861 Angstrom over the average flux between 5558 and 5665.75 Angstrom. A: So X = 1.1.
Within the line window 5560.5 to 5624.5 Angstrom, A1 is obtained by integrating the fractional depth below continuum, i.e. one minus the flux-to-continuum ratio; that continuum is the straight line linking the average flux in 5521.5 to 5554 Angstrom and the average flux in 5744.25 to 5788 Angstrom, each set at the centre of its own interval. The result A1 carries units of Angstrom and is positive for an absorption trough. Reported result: 1.2 Angstrom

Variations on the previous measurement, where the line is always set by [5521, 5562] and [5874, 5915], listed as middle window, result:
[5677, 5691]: -0.3 Angstrom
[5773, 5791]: -0.6 Angstrom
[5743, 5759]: -0.7 Angstrom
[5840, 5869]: -2.2 Angstrom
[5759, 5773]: -1.1 Angstrom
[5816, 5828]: -1.1 Angstrom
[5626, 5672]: 0.2 Angstrom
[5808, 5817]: -0.9 Angstrom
